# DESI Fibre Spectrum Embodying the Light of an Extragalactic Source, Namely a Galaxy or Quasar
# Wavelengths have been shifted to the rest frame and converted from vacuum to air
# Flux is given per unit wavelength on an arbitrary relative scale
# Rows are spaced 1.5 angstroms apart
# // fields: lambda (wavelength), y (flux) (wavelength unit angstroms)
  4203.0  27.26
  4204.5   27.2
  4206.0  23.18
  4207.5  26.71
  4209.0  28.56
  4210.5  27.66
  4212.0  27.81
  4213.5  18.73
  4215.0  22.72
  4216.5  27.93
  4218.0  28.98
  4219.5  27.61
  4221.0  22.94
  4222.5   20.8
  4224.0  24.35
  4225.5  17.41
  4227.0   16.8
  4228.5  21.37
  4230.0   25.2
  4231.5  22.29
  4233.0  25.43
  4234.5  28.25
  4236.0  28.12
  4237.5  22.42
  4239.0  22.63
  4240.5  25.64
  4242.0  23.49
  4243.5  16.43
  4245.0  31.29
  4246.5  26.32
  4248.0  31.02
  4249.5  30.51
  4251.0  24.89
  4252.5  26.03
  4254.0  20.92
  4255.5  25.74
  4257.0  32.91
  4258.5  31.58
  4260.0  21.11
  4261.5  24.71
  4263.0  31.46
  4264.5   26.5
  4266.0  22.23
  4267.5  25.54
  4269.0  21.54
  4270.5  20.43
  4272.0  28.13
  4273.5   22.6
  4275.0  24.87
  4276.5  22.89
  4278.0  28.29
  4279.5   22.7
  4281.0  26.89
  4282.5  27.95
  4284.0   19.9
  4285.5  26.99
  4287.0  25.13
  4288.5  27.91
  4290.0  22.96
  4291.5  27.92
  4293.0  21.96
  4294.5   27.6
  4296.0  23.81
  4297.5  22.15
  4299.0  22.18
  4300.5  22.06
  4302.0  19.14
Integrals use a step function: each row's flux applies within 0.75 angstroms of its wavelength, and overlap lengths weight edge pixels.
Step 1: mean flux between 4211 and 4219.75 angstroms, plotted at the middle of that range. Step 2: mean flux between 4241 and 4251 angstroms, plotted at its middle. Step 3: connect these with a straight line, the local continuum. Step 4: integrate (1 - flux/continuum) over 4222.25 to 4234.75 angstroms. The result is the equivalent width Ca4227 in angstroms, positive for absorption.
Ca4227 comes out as 1.8 angstroms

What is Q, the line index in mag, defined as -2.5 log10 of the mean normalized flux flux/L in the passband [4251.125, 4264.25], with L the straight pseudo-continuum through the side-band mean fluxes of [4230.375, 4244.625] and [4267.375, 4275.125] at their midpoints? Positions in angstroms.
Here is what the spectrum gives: -0.124 mag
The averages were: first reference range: 24.1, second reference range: 23.6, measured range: 26.7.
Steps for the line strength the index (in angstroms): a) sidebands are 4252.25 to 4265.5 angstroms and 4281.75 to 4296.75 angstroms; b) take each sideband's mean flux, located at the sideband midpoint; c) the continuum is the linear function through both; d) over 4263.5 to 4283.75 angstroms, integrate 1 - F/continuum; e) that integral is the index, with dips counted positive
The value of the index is 1.1 angstroms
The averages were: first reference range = 26.7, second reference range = 25.2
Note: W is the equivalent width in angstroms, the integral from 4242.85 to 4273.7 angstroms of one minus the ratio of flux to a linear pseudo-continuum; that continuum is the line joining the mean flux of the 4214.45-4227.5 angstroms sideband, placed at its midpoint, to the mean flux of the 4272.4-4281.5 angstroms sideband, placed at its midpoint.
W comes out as -2.0 angstroms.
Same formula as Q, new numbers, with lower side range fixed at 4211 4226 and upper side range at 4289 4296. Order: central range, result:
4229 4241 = -0.03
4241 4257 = -0.06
